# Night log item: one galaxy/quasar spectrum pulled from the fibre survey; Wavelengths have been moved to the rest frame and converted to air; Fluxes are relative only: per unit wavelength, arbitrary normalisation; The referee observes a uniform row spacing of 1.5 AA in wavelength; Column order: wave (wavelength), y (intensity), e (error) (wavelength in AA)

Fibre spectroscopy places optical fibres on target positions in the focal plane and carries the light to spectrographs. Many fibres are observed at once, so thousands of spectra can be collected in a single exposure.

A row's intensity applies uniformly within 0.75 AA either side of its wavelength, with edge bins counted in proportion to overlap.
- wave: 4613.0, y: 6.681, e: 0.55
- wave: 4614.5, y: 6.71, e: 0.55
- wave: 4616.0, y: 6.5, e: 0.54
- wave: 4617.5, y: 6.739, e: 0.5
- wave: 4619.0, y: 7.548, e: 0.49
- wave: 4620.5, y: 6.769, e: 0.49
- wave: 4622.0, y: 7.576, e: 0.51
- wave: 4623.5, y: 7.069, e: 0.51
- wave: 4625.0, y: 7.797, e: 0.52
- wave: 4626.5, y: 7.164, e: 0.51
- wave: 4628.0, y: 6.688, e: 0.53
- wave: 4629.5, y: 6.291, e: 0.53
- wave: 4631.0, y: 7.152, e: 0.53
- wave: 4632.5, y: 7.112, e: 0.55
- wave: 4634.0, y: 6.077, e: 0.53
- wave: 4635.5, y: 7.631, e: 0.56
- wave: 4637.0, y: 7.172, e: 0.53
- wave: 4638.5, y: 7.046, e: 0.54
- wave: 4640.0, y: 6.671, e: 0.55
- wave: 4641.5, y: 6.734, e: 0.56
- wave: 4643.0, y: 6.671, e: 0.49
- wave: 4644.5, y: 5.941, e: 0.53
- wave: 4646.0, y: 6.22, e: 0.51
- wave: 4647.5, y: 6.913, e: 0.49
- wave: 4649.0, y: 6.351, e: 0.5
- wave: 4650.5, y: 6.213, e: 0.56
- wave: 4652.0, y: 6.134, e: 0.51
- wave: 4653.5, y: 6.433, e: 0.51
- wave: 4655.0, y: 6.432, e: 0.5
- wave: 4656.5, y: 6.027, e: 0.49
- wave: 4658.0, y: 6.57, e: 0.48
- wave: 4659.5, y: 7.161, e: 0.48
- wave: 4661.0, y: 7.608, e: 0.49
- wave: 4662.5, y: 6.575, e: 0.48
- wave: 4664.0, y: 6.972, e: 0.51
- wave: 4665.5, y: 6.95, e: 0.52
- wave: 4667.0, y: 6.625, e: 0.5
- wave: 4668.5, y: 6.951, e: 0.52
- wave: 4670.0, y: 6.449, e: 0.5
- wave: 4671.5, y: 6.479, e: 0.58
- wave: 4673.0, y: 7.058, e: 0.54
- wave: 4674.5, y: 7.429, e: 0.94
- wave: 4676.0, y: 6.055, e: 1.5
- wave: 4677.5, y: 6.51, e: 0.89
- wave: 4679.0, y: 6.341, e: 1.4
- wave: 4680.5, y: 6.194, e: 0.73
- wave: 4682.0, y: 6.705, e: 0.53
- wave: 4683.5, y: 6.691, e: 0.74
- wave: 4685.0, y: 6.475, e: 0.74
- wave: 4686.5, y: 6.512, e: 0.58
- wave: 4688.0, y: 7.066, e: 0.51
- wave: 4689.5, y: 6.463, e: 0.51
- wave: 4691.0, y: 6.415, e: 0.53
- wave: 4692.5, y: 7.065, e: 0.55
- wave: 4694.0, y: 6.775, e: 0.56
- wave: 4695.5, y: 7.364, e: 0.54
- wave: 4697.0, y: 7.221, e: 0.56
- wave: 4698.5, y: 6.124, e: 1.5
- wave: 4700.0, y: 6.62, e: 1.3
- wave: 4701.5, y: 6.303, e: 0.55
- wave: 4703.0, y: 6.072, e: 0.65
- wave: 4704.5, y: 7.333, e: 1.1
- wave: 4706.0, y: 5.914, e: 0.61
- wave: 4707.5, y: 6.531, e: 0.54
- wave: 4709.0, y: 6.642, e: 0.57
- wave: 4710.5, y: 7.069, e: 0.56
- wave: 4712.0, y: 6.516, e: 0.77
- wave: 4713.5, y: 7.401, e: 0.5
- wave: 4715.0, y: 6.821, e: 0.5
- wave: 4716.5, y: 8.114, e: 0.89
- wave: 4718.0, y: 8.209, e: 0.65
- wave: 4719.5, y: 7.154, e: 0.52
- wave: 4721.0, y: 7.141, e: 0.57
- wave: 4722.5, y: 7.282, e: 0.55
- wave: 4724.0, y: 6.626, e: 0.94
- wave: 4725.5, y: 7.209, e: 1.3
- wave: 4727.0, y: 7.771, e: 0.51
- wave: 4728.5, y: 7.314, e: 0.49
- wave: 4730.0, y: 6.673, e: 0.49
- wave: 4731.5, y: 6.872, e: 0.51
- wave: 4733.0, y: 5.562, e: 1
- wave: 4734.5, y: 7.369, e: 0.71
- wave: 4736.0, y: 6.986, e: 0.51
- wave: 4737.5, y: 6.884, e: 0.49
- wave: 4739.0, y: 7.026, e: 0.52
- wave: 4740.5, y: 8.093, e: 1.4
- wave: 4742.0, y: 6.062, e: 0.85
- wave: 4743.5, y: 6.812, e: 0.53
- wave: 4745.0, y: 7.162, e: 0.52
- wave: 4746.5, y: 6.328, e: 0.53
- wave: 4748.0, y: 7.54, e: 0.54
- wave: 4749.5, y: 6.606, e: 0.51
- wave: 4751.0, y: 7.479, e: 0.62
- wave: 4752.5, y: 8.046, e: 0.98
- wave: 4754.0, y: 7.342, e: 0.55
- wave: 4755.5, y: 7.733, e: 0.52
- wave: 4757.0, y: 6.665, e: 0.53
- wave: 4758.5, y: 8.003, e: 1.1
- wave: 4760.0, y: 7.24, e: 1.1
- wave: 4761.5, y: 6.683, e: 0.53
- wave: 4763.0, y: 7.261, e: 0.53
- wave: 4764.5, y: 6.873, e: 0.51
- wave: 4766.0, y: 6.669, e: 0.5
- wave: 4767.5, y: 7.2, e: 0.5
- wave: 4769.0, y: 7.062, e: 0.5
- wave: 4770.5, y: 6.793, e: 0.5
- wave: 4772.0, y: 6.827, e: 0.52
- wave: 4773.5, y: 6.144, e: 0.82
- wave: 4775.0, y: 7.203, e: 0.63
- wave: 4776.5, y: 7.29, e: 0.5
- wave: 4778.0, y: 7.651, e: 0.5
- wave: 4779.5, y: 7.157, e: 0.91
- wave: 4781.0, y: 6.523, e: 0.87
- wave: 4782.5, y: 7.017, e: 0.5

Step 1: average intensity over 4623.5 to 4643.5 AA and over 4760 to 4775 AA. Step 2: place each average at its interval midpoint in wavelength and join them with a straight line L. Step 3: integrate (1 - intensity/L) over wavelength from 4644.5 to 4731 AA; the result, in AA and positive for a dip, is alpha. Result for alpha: 1.8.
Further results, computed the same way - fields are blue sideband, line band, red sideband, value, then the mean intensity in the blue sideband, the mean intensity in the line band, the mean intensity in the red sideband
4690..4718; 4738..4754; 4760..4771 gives -0.47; 6.83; 7.12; 6.96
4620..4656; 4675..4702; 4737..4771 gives 1.16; 6.76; 6.62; 7.12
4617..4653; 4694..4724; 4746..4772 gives 0.38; 6.82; 6.93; 7.15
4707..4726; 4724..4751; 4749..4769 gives 0.81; 7.14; 6.96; 7.22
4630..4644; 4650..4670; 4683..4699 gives 0.49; 6.89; 6.66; 6.75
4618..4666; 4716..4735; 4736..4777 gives -0.44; 6.8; 7.16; 7.07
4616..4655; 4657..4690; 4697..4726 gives 0.63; 6.79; 6.72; 6.9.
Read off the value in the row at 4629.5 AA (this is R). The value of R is 6.291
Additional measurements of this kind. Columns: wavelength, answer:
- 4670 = 6.449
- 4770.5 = 6.793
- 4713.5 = 7.401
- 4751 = 7.479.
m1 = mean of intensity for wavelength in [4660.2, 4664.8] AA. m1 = 7.05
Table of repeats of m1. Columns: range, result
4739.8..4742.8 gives 7.06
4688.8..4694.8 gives 6.69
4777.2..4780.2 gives 7.41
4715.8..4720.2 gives 7.83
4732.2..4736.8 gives 6.64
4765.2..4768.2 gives 6.93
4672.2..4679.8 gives 6.67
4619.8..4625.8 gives 7.31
